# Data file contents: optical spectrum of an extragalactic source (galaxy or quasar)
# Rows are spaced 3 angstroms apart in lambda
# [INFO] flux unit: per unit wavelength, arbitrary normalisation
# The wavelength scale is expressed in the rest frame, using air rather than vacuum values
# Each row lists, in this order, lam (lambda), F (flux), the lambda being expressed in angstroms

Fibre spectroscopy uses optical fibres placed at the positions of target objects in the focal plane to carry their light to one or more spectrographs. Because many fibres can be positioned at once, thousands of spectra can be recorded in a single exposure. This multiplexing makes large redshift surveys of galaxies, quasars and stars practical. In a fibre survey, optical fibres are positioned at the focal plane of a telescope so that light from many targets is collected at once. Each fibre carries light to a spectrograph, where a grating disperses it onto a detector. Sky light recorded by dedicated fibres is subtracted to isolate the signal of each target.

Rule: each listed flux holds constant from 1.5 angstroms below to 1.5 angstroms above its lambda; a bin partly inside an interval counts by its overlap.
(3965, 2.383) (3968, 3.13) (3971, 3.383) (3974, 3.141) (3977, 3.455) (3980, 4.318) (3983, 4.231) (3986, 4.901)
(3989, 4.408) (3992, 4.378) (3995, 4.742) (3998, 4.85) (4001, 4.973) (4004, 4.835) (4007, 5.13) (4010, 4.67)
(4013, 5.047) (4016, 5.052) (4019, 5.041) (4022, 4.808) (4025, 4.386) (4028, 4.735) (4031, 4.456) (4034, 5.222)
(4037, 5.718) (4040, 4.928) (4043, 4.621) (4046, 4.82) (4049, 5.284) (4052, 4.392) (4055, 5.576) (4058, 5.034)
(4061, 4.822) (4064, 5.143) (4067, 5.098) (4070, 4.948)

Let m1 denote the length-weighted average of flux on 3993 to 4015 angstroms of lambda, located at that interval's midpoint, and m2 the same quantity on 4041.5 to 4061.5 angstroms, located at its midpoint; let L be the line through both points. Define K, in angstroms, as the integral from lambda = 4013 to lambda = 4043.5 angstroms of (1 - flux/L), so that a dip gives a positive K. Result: 0.0 angstroms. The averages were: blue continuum 4.88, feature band 4.91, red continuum 4.94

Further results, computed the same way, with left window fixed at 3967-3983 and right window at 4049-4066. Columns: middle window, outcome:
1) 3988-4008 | -3.9 angstroms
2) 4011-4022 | -1.8 angstroms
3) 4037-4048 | -0.4 angstroms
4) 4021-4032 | -0.3 angstroms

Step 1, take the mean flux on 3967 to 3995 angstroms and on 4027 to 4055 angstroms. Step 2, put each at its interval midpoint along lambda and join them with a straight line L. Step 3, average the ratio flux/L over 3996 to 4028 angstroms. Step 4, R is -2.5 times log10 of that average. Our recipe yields -0.09 mag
